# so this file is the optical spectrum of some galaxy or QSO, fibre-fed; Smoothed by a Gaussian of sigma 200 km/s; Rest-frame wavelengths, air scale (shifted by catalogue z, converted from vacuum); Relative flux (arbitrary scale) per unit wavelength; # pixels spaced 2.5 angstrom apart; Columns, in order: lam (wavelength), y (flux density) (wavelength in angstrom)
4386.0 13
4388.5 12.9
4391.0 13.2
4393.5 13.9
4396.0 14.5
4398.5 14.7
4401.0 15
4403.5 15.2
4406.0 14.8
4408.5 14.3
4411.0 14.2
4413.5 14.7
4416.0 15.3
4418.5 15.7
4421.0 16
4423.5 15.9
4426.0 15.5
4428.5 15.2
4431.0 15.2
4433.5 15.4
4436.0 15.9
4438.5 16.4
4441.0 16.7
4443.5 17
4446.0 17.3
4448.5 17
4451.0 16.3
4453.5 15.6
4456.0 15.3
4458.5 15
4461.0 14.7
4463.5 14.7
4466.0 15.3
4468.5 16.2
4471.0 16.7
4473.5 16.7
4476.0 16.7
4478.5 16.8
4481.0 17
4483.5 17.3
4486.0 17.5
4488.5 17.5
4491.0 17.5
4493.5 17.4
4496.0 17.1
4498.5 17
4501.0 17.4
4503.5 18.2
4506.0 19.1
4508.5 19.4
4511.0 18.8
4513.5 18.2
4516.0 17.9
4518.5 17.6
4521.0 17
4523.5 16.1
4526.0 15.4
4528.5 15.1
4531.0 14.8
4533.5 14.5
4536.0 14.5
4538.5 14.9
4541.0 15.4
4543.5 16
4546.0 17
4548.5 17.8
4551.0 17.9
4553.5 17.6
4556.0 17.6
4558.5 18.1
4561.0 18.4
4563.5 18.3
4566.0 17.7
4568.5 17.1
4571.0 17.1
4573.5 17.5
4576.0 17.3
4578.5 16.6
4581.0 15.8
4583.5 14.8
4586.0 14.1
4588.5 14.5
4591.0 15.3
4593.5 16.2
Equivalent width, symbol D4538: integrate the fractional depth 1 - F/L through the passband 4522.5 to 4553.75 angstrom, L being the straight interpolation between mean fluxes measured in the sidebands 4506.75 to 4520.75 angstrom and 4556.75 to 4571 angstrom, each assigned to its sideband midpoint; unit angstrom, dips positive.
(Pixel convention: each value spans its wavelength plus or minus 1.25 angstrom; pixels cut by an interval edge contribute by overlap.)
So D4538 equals 3.81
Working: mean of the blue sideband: 18.3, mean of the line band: 15.9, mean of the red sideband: 17.8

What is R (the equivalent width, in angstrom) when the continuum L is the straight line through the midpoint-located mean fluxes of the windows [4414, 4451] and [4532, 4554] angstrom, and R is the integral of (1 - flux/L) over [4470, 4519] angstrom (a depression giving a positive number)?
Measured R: -4.6 angstrom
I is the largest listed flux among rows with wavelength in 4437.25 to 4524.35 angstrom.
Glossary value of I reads 19.4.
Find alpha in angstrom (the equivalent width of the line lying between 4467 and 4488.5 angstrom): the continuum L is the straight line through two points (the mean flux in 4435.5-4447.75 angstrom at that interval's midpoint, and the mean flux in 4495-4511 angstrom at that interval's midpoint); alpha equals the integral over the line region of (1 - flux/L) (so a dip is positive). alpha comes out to 0.8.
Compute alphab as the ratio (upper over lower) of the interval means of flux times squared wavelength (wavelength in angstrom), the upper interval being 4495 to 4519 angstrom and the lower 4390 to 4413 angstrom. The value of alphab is 1.3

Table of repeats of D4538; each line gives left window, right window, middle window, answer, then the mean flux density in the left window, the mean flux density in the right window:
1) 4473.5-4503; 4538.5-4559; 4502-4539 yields 0.6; 17.2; 17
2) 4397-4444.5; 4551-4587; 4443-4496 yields -1.7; 15.4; 17.1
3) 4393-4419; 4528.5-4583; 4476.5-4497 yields -1.9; 14.8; 16.7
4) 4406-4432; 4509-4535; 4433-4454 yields -1.3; 15.2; 16.6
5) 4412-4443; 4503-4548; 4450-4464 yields 0.6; 15.7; 16.7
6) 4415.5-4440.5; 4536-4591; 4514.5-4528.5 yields -0.3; 15.7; 16.7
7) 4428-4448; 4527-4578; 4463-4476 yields 0.2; 16.2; 16.7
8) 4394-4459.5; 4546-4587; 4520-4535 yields 1.1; 15.5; 17.1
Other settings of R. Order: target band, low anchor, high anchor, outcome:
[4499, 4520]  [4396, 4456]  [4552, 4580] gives -1.9 angstrom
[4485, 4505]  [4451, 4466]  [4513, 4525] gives -1.3 angstrom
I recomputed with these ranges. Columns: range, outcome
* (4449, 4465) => 16.3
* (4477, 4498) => 17.5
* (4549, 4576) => 18.4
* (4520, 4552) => 17.9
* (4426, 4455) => 17.3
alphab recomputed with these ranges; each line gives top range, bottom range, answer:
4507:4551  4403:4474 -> 1.10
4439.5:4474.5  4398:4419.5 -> 1.10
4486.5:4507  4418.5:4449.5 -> 1.13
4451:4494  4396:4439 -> 1.10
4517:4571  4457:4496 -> 1.04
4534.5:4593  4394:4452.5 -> 1.13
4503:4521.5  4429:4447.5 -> 1.17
